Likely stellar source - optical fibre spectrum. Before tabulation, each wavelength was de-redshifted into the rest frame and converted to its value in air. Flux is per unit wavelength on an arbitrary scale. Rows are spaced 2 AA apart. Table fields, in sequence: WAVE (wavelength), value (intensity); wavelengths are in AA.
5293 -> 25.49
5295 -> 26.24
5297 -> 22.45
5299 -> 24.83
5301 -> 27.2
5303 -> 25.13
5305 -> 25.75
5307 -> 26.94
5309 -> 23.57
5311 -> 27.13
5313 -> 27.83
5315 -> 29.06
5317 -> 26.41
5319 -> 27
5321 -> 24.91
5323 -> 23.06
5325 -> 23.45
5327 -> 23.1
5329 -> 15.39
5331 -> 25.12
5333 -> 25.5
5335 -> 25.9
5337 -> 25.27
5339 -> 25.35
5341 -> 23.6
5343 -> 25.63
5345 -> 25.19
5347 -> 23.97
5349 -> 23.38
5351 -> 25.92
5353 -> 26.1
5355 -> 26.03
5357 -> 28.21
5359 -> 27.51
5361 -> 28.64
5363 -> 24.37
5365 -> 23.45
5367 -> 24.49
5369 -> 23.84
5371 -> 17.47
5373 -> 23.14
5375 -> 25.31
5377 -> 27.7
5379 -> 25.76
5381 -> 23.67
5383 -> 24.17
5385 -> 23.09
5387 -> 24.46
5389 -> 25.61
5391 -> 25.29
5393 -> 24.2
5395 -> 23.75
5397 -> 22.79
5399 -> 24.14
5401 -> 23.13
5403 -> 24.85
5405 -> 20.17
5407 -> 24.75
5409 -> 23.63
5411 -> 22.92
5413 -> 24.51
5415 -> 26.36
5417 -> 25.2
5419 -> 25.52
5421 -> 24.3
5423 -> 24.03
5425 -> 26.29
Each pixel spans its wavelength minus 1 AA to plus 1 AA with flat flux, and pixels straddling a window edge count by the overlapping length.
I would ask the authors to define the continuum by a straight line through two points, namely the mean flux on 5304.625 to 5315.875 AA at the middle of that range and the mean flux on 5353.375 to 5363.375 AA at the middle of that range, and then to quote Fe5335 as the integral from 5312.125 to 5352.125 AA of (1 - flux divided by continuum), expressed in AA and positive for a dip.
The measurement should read 3.2 AA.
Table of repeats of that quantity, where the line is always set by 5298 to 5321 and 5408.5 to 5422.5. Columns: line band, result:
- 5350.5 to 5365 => -0.5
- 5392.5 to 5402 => 0.5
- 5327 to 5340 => 1.1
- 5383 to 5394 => 0.3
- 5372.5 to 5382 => 0.0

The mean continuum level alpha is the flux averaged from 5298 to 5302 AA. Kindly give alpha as 26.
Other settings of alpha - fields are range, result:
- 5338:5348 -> 24.7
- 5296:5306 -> 25.1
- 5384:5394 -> 24.5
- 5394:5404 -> 23.7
